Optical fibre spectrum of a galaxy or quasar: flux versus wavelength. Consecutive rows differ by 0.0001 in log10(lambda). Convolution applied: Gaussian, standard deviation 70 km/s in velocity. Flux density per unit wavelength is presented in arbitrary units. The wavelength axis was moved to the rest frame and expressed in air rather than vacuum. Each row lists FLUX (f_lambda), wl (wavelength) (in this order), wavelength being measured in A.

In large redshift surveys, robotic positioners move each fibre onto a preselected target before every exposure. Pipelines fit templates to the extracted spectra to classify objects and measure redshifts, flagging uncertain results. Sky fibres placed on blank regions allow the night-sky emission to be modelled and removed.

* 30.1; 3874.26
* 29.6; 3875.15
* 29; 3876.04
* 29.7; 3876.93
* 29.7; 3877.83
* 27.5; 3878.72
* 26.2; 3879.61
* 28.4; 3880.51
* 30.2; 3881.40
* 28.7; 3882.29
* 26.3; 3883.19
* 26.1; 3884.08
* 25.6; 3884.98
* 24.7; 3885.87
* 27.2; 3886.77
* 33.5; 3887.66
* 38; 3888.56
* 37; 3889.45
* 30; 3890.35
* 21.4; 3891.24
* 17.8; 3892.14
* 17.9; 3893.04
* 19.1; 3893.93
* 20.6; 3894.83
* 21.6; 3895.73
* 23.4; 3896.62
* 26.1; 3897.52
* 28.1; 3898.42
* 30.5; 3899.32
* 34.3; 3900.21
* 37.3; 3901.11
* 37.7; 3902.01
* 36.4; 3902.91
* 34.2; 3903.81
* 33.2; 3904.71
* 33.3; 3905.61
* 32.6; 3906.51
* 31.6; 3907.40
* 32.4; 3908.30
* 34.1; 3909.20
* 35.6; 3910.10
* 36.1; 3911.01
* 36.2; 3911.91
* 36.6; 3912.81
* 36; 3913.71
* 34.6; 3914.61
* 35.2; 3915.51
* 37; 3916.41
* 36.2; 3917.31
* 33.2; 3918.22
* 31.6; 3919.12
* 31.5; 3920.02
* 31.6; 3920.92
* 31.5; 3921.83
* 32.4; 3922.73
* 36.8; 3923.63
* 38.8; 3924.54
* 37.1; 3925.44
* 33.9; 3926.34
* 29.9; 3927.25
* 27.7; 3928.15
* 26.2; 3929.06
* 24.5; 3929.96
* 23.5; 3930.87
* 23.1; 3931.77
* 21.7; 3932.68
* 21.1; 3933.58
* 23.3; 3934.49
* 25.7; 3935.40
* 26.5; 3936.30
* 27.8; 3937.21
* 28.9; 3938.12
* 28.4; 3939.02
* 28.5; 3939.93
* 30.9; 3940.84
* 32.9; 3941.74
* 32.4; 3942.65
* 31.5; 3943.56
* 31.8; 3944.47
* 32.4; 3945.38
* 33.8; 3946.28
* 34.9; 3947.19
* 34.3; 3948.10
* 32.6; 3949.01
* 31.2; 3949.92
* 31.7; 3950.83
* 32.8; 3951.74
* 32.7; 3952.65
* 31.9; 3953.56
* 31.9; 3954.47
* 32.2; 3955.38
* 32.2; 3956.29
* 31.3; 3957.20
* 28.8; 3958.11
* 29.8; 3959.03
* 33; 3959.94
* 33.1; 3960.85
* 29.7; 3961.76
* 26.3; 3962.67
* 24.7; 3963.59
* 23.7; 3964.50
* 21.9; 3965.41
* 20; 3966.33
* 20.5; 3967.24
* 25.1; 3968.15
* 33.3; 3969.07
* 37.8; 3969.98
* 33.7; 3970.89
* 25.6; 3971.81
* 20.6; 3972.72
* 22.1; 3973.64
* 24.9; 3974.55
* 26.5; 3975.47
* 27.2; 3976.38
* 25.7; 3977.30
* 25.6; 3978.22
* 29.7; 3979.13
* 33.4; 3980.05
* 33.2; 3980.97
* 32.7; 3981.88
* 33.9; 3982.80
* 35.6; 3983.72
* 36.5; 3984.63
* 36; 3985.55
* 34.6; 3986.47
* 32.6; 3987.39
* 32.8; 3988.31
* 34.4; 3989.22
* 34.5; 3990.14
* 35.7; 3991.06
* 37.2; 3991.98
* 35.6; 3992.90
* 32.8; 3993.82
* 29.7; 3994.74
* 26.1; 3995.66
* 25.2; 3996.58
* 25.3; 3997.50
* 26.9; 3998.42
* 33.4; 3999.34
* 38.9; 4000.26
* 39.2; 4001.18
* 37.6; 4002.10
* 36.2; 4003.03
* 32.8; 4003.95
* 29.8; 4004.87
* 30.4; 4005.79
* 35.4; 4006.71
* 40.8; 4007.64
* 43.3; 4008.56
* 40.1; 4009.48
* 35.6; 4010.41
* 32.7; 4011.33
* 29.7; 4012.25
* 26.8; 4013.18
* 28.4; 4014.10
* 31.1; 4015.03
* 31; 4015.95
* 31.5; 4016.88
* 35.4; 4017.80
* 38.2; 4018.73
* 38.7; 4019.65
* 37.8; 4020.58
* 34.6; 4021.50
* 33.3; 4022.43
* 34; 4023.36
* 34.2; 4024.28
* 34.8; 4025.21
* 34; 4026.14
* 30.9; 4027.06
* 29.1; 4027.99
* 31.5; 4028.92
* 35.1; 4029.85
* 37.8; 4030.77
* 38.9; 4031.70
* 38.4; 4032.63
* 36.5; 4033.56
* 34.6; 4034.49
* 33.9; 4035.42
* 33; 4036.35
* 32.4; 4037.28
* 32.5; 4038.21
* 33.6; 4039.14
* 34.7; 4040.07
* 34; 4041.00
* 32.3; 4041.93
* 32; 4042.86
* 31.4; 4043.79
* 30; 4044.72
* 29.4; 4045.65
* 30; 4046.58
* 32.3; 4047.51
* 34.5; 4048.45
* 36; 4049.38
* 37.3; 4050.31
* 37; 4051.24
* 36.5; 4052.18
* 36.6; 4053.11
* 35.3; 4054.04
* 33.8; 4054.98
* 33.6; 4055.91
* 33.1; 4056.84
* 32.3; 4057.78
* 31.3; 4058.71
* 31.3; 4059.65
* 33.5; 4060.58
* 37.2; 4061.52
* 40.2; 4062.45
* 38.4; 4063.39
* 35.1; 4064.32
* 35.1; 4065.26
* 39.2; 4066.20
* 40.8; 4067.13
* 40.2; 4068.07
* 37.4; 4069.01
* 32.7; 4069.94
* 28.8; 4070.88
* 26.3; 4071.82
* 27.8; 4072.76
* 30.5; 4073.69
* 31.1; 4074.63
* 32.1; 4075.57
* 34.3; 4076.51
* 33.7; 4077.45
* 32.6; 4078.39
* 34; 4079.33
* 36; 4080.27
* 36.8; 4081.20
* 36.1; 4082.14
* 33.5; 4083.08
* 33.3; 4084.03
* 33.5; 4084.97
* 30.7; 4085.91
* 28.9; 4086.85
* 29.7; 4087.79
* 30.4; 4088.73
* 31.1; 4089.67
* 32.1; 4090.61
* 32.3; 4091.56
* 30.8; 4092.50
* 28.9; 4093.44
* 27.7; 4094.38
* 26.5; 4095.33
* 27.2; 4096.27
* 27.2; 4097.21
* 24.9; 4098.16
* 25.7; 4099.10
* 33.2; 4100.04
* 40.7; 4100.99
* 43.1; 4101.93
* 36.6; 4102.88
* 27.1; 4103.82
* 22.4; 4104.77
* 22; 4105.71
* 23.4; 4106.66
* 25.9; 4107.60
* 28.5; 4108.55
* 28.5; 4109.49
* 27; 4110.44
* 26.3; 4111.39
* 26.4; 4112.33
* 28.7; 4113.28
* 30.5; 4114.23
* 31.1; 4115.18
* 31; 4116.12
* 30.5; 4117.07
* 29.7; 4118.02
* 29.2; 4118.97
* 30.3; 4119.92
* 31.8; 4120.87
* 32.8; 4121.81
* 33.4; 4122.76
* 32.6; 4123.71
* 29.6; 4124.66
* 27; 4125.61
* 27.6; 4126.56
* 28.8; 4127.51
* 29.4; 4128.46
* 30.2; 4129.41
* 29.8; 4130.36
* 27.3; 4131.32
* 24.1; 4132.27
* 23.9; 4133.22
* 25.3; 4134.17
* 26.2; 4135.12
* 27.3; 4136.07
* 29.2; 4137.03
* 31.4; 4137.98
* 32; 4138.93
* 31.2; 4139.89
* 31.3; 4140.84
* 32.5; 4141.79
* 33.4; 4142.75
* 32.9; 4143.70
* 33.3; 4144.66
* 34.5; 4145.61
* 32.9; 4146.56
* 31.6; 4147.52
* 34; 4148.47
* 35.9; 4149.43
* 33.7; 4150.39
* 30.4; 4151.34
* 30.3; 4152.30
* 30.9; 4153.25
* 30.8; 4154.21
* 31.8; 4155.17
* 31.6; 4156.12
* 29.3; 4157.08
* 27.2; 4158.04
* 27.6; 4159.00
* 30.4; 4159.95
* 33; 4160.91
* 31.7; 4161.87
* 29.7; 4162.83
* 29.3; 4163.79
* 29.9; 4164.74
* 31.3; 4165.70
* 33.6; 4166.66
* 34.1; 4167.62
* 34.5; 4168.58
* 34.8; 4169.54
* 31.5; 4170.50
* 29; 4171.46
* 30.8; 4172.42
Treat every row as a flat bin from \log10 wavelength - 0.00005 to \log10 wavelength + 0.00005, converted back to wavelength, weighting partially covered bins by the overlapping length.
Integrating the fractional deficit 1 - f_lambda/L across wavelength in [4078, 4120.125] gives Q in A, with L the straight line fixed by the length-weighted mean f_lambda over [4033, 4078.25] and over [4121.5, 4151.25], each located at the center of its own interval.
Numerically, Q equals 2.4 A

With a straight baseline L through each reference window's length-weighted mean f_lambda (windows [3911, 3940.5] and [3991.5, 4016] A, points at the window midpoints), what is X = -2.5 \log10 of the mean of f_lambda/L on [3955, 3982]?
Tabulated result 0.14 mag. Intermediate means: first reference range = 30.6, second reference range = 33.1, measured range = 28.1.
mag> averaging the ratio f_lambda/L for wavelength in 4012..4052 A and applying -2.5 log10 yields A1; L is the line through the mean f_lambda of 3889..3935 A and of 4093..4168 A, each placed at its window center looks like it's -0.12 mag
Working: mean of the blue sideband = 30.5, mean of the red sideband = 30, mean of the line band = 33.6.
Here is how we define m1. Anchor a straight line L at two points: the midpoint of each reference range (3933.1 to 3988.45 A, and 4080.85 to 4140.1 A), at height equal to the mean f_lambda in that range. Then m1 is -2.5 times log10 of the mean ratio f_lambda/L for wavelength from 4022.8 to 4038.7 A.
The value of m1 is -0.15 mag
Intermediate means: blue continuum 29.8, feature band 34.2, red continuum 29.7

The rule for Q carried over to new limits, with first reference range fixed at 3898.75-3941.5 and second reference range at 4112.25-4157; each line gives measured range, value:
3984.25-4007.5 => -1.5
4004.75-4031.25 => -2.5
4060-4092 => -3.0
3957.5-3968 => 1.6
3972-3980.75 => 1.4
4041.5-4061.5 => -1.6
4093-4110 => 1.0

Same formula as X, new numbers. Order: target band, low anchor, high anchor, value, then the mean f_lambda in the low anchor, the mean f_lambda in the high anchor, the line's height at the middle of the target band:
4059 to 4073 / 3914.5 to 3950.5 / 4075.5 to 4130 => -0.15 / 30.6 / 30.4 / 30.5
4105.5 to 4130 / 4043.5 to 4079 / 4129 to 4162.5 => 0.09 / 33.9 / 30.5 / 31.7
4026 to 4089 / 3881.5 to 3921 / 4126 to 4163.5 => -0.11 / 30.7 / 30.4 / 30.5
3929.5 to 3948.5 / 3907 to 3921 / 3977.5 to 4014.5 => 0.19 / 34.4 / 33.2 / 34.1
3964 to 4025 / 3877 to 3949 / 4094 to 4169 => -0.06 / 30.2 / 30.1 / 30.2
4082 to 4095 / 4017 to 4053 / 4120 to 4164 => 0.04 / 34.2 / 30.5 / 32.3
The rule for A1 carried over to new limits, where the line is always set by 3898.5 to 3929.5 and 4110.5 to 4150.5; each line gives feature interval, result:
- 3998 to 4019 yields -0.061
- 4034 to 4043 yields -0.054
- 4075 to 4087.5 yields -0.081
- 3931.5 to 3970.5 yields 0.136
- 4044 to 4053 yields -0.072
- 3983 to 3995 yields -0.063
